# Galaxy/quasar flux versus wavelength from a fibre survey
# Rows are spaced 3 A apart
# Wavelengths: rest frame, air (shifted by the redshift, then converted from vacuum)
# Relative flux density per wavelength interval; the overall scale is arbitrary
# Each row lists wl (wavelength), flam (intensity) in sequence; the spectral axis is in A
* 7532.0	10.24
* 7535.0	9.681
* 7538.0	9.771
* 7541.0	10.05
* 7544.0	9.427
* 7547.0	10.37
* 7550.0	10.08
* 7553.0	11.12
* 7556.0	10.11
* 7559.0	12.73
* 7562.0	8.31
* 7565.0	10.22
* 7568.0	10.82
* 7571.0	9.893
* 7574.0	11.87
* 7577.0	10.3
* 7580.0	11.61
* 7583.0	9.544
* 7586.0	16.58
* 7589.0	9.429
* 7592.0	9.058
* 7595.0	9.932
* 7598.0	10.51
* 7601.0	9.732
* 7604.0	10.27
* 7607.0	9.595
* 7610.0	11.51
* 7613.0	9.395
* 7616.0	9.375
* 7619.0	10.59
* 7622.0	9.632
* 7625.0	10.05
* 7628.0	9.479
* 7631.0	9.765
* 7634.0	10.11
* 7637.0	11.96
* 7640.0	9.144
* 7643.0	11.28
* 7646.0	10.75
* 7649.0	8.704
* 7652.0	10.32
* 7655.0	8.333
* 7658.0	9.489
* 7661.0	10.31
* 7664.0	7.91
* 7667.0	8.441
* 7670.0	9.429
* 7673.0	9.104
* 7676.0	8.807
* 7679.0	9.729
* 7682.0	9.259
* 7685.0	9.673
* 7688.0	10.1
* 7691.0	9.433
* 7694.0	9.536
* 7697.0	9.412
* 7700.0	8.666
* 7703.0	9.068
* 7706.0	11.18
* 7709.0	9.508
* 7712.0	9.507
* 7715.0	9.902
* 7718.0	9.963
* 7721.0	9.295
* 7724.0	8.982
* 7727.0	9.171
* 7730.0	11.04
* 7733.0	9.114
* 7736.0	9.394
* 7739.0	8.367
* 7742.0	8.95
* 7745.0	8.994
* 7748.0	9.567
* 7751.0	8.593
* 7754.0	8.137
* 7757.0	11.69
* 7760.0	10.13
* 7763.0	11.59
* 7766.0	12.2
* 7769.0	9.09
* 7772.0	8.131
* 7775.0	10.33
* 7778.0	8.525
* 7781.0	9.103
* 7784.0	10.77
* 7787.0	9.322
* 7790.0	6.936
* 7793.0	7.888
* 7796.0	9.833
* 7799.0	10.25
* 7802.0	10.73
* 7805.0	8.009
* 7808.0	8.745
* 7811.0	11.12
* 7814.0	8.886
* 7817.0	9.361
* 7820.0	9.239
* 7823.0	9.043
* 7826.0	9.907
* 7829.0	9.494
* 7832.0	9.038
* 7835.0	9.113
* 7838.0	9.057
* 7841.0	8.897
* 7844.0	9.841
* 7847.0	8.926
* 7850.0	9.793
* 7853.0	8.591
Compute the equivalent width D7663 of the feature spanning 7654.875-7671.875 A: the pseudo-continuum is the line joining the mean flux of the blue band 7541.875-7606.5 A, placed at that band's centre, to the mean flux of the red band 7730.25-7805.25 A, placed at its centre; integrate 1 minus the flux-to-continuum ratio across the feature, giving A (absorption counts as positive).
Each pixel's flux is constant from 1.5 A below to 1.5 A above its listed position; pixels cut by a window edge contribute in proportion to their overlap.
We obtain 1.7 A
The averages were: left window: 10.5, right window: 9.48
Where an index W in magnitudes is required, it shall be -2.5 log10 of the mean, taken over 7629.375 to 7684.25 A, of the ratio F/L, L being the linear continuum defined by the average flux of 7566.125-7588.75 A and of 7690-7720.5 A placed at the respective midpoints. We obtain 0.07 mag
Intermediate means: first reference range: 11.4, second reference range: 9.61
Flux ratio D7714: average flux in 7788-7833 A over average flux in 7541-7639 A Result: 0.9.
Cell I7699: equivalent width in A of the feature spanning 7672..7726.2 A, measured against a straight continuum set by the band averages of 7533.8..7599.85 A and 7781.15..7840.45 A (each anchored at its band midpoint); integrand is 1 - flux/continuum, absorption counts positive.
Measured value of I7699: 1.9 A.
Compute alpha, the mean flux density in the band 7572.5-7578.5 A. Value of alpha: 11.1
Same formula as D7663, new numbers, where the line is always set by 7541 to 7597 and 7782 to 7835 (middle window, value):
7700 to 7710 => 0.1 A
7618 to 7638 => 0.2 A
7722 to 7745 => 1.1 A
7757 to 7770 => -1.8 A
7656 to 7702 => 3.4 A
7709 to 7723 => 0.3 A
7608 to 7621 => 0.3 A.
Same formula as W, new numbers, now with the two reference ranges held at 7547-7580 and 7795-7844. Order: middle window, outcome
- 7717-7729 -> 0.05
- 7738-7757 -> 0.09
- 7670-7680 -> 0.10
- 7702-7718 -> 0.01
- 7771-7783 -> 0.06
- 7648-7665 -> 0.10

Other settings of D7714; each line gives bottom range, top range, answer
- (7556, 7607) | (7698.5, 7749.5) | 0.89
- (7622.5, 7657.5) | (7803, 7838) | 0.93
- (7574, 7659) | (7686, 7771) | 0.94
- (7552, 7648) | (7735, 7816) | 0.91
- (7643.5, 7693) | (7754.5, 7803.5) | 1.04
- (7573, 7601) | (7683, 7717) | 0.88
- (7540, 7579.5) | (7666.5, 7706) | 0.90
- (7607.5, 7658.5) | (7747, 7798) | 0.95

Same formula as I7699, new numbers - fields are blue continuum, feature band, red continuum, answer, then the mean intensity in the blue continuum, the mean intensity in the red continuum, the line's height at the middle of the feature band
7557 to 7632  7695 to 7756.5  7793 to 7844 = 2.71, 10.4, 9.39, 9.81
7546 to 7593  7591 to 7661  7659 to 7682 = -0.91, 10.8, 9.12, 9.85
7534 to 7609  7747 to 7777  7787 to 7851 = -1.29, 10.5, 9.24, 9.52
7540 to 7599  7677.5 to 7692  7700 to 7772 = 0.44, 10.6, 9.66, 9.95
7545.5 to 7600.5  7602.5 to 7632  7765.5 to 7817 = 1.24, 10.7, 9.35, 10.4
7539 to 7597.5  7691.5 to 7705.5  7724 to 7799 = 0.71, 10.6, 9.46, 9.83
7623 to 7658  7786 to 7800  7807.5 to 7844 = 1.02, 9.96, 9.36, 9.47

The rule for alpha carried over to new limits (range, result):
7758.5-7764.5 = 10.9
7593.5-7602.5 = 10.1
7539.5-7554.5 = 10.2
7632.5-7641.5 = 10.4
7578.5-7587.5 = 12.6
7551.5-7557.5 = 10.6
